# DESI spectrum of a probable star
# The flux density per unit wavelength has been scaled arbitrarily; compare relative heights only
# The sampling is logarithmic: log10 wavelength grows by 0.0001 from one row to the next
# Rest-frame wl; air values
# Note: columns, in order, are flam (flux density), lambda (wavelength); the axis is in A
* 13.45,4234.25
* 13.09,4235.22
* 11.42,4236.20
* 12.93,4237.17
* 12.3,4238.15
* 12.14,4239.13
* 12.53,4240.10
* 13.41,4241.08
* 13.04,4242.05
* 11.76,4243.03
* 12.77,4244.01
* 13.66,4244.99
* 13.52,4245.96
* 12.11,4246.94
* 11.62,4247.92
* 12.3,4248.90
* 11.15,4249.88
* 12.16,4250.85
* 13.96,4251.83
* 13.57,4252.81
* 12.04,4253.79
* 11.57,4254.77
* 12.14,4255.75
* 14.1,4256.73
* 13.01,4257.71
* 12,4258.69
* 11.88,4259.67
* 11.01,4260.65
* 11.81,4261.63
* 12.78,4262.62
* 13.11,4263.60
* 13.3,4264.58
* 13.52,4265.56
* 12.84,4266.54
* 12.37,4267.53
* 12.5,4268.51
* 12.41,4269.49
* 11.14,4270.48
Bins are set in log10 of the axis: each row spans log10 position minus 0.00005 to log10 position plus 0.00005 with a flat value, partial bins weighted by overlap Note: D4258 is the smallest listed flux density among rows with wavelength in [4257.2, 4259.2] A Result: 12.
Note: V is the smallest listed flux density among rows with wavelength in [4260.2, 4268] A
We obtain 11.01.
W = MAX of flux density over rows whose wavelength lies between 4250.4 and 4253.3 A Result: 13.96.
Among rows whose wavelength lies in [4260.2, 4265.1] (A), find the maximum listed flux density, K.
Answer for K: 13.3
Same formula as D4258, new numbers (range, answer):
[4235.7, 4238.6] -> 11.42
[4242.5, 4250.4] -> 11.15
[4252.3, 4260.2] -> 11.57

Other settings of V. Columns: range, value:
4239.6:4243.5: 11.76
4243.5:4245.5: 12.77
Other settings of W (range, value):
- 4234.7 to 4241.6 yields 13.41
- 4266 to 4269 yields 12.84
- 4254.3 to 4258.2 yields 14.1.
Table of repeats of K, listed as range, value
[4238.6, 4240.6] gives 12.53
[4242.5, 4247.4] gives 13.66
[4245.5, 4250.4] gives 13.52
